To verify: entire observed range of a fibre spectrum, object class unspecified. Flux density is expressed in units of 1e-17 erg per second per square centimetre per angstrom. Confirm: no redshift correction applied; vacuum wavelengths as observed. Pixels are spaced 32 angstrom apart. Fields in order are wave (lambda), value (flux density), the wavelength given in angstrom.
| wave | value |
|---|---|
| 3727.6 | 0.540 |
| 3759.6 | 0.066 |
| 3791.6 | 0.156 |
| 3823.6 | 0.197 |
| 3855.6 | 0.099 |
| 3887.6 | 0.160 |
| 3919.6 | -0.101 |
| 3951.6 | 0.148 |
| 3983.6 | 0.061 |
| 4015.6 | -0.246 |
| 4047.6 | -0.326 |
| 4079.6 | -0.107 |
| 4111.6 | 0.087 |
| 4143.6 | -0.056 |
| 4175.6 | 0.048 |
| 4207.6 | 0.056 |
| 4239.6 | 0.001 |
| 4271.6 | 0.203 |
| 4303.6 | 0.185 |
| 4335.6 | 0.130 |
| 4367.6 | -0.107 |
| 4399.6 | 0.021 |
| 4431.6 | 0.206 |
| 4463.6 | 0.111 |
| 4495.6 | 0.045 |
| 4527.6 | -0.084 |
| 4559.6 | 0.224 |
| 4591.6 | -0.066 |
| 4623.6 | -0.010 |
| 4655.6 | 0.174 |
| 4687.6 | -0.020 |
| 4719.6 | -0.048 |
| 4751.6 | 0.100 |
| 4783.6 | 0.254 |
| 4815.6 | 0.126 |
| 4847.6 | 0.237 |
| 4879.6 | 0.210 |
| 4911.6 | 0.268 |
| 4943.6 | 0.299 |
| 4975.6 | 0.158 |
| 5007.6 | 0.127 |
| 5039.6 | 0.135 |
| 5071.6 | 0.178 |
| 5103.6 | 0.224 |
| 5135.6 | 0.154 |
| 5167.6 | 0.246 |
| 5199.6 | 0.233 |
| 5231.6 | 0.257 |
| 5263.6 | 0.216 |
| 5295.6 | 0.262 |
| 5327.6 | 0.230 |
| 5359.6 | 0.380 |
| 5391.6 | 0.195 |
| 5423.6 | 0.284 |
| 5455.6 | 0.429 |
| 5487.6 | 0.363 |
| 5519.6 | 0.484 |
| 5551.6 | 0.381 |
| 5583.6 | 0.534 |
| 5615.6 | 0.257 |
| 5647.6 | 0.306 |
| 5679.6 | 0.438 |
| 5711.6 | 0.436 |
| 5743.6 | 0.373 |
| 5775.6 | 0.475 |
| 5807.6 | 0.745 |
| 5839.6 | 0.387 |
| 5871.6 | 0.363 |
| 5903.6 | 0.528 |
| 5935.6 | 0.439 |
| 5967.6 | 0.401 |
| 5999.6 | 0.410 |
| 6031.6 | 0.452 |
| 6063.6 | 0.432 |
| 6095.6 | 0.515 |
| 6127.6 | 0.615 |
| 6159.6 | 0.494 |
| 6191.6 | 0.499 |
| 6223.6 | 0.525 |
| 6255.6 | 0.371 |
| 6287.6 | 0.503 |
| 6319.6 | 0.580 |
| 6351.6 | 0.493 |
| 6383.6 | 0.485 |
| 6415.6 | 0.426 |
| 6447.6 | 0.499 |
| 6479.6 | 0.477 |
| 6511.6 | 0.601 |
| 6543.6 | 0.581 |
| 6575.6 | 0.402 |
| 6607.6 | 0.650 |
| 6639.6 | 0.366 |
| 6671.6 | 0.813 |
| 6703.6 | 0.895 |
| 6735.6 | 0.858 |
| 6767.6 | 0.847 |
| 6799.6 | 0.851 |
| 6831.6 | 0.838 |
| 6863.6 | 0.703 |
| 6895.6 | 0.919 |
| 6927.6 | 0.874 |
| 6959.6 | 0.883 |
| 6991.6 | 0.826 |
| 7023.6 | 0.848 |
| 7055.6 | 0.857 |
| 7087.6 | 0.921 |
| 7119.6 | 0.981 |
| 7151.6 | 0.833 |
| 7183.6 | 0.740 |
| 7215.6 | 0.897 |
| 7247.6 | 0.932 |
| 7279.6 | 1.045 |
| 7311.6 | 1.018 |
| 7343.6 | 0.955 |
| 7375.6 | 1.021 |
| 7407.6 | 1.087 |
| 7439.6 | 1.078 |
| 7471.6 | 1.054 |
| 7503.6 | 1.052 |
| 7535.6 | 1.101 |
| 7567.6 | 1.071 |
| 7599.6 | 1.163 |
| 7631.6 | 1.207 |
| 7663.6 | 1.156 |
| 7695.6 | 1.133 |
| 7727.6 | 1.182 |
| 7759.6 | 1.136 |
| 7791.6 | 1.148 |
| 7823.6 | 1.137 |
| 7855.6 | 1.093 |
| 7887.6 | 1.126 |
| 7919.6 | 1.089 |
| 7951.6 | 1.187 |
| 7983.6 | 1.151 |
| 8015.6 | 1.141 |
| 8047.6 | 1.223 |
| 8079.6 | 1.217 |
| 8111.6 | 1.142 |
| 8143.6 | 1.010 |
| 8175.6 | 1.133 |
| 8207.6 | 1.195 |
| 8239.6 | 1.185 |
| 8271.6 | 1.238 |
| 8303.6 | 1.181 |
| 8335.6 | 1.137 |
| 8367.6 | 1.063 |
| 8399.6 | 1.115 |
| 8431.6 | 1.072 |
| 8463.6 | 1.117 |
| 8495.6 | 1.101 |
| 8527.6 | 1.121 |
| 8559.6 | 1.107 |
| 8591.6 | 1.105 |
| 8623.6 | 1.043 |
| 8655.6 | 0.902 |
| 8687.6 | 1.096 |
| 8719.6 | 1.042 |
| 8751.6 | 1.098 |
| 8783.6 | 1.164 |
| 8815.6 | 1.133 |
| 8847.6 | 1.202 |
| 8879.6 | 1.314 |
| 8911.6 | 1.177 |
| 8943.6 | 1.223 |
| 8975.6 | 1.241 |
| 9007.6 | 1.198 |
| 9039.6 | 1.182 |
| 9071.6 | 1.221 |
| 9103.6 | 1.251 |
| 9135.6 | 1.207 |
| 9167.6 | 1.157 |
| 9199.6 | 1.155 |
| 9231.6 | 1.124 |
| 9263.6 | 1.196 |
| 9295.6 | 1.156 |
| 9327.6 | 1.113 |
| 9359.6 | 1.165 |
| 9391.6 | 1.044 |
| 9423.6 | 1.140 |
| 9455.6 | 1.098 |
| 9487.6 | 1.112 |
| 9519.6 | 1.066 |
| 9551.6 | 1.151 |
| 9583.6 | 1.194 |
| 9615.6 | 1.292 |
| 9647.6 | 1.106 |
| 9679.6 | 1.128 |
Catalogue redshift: 0.67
